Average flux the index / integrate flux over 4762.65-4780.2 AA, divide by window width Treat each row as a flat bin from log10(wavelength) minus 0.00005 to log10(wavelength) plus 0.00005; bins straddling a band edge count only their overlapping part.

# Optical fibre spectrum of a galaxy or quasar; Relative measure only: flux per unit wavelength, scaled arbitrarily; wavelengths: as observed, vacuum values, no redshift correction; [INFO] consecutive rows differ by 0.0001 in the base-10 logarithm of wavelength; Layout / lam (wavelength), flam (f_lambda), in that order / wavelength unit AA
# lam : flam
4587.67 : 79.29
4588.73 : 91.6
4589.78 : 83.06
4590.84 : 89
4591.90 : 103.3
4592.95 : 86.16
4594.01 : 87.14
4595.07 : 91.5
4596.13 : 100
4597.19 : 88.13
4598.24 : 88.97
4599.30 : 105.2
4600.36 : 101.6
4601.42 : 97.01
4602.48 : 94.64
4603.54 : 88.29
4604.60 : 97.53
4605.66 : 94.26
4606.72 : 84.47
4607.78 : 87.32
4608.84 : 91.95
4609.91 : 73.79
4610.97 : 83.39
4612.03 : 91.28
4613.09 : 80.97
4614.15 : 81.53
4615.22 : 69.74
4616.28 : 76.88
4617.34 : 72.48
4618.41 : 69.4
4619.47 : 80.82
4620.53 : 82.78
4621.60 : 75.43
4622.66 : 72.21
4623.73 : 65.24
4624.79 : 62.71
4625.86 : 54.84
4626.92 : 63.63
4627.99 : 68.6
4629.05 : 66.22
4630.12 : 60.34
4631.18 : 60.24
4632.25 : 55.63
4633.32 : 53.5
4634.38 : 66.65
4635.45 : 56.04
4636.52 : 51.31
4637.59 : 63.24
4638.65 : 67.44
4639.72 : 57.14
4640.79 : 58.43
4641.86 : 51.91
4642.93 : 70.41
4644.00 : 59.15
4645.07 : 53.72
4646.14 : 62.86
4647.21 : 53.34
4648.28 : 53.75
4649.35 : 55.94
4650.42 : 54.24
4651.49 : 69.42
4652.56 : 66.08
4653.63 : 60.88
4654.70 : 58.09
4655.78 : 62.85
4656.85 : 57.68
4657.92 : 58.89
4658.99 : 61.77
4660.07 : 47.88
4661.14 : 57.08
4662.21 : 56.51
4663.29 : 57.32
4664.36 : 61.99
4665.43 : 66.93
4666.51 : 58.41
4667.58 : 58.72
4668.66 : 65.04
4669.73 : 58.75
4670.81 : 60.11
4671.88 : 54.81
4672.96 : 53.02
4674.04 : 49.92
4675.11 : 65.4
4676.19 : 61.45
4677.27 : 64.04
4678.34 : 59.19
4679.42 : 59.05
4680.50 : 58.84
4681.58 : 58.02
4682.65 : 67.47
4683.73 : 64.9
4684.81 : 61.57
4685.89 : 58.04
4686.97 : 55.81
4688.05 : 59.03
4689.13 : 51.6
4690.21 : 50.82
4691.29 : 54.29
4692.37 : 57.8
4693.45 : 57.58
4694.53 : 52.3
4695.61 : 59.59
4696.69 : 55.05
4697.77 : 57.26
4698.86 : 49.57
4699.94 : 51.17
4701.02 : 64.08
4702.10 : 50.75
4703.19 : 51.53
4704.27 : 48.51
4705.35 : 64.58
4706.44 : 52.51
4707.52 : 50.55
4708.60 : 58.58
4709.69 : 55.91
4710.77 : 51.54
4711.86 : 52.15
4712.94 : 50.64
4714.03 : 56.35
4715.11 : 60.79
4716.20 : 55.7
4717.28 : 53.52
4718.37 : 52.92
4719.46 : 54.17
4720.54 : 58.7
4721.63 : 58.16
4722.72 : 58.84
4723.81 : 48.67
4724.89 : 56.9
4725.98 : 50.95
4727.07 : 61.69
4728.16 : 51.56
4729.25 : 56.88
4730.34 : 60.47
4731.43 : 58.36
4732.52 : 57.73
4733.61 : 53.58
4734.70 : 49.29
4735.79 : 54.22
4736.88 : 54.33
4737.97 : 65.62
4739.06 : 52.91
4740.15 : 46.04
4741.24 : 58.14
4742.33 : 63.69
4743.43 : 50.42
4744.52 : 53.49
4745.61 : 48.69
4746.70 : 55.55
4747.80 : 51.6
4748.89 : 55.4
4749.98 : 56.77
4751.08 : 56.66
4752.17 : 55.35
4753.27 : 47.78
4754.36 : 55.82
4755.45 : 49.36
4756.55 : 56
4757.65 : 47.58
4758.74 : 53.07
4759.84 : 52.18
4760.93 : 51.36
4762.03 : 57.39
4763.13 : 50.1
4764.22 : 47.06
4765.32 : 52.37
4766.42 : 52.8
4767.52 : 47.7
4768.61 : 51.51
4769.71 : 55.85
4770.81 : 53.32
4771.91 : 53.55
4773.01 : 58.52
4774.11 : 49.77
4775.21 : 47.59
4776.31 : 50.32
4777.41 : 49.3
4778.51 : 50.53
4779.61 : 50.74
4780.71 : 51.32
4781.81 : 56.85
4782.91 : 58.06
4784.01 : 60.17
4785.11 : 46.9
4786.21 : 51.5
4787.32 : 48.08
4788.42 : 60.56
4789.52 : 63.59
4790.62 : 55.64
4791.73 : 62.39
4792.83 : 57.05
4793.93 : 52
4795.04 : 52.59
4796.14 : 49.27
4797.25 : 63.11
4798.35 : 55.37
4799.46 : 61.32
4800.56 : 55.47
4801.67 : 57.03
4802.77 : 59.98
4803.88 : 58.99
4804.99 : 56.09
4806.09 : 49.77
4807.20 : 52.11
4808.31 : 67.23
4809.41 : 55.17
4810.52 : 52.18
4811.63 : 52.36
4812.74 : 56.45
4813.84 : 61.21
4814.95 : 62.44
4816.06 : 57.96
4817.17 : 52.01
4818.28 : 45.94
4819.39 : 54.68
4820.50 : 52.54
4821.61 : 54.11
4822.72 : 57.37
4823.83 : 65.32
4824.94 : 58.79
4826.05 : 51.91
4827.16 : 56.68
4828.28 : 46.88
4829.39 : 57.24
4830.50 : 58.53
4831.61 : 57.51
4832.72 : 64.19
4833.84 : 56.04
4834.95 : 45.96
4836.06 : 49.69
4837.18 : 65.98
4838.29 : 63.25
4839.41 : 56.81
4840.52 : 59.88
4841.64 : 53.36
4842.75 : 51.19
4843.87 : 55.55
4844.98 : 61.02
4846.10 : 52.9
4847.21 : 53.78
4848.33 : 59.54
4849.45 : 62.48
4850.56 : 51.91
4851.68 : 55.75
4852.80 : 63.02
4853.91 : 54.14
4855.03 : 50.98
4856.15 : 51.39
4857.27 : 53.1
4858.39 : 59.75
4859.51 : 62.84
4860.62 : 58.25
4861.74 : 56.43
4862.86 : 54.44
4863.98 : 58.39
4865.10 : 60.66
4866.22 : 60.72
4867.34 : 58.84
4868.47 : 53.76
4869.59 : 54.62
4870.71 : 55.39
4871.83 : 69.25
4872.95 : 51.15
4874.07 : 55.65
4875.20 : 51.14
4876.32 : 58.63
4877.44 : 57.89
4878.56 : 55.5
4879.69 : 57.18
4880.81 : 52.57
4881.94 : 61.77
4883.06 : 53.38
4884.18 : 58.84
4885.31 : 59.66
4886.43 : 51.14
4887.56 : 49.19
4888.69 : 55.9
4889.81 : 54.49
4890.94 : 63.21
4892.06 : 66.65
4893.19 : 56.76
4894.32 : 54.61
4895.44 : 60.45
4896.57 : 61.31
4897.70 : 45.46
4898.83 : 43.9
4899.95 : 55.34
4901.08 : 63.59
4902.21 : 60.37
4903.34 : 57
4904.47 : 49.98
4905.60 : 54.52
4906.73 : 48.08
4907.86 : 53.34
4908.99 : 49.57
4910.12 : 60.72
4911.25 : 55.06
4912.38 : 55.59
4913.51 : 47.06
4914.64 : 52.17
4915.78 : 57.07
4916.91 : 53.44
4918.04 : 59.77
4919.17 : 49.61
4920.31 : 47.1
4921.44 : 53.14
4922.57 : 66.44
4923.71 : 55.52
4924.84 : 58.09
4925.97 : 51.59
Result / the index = 51.3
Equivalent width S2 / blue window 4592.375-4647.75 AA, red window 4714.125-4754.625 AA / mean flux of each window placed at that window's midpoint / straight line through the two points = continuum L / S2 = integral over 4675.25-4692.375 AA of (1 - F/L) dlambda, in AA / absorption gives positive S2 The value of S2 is 1.3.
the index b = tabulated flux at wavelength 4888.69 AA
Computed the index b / 55.9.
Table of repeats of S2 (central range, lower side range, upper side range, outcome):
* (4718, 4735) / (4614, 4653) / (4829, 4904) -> 1.46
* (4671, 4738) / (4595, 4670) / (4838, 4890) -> 9.54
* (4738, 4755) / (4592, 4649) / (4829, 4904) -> 2.89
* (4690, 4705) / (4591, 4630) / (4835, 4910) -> 3.93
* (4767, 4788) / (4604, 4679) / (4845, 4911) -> 2.73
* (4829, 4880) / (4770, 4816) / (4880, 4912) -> -1.26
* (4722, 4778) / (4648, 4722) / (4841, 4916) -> 3.22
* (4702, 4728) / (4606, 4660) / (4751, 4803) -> 1.89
